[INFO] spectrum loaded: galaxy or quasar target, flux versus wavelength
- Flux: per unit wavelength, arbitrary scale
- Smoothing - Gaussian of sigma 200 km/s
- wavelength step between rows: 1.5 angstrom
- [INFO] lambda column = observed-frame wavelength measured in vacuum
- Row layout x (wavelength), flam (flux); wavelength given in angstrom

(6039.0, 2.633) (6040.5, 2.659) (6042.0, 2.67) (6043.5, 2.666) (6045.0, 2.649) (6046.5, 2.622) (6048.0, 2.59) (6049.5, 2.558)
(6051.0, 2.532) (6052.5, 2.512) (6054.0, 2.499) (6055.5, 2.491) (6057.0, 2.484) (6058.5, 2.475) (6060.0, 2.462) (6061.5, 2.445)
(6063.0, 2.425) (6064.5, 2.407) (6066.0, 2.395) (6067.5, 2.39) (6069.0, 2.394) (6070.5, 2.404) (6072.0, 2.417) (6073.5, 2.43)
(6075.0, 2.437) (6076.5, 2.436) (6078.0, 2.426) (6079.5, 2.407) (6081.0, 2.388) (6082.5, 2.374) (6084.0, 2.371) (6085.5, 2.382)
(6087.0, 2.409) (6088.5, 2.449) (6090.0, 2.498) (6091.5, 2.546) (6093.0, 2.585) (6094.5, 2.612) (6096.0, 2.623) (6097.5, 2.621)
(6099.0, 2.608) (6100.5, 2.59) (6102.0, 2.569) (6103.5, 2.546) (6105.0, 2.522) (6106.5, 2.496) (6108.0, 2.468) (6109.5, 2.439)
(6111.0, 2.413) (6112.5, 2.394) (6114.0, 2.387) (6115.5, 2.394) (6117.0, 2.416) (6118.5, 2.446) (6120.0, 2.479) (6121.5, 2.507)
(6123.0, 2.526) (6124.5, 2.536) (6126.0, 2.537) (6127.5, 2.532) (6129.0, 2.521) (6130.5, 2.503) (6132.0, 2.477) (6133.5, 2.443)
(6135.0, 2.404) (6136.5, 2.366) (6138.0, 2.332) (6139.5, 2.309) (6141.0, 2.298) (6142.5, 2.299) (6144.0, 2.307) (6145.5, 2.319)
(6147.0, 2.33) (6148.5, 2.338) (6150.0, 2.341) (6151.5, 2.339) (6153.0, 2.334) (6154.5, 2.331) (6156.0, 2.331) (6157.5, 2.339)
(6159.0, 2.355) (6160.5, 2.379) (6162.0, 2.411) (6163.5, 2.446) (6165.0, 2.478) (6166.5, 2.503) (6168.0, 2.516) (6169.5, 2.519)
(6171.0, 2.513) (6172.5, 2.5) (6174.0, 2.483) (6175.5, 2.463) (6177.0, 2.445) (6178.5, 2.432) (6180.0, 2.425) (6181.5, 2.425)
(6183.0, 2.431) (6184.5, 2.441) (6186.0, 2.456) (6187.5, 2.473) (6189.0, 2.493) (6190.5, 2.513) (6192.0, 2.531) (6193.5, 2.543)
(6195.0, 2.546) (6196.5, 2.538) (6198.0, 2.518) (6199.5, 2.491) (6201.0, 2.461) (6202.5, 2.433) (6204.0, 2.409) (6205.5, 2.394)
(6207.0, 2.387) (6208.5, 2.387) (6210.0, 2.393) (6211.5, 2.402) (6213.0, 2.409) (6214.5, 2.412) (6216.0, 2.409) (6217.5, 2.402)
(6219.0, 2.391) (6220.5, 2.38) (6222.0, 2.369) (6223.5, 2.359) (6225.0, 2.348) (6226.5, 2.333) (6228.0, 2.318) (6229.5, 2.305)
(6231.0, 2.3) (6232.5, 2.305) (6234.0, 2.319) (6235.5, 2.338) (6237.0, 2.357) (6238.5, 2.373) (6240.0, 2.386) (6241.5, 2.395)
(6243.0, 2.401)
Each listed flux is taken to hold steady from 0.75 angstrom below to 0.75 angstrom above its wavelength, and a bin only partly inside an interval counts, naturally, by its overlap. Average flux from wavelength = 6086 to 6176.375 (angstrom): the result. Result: 2.45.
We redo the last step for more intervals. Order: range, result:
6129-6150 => 2.37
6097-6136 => 2.49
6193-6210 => 2.46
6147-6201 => 2.44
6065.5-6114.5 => 2.47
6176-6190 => 2.45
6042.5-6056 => 2.57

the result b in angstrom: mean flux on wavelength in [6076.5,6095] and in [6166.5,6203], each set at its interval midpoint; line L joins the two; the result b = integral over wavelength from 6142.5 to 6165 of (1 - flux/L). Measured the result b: 1.1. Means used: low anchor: 2.45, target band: 2.35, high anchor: 2.48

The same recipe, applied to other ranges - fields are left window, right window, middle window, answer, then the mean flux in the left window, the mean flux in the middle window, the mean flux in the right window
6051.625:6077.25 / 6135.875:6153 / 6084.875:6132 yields -2.5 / 2.44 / 2.5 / 2.33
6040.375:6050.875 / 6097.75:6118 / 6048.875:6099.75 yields 1.8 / 2.62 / 2.47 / 2.48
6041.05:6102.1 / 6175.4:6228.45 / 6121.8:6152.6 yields 0.7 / 2.49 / 2.4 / 2.43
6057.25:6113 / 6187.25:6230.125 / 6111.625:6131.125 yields -0.2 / 2.47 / 2.47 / 2.43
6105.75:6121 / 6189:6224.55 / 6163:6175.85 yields -0.3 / 2.43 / 2.49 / 2.44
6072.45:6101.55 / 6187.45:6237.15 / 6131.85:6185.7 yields 0.9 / 2.48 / 2.4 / 2.41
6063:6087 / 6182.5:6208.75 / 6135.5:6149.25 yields 0.7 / 2.4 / 2.32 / 2.47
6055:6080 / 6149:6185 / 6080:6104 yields -0.8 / 2.43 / 2.51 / 2.42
